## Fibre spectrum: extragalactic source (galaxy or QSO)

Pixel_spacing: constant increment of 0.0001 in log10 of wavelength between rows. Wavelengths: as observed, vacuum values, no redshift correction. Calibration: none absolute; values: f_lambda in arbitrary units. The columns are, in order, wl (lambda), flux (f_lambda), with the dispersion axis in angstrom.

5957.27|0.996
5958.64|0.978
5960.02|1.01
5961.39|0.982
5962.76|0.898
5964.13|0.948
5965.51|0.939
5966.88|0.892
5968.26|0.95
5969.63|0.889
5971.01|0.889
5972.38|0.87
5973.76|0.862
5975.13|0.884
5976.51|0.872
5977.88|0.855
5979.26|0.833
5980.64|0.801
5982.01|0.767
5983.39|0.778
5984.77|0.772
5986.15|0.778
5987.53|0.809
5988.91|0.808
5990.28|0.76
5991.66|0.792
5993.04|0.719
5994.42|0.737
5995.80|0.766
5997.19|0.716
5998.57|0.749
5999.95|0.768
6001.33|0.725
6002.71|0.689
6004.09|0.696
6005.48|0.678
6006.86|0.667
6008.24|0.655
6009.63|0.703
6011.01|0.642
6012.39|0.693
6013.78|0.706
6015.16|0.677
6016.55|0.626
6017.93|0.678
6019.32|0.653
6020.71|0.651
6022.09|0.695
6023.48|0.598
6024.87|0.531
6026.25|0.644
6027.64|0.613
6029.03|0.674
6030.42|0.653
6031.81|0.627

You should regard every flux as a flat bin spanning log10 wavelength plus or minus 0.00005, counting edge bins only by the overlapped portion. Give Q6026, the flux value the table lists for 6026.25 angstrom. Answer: 0.644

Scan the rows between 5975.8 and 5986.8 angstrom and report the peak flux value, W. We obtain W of 0.872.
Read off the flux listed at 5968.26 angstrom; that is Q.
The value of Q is 0.95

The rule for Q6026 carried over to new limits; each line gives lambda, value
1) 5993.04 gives 0.719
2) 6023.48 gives 0.598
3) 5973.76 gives 0.862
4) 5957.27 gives 0.996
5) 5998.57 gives 0.749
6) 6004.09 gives 0.696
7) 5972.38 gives 0.87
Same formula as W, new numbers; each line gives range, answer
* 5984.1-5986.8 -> 0.778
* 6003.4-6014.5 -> 0.706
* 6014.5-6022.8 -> 0.695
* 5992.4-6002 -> 0.768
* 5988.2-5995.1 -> 0.808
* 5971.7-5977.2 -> 0.884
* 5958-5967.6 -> 1.01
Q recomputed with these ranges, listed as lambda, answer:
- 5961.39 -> 0.982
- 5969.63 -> 0.889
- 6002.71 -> 0.689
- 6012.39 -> 0.693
